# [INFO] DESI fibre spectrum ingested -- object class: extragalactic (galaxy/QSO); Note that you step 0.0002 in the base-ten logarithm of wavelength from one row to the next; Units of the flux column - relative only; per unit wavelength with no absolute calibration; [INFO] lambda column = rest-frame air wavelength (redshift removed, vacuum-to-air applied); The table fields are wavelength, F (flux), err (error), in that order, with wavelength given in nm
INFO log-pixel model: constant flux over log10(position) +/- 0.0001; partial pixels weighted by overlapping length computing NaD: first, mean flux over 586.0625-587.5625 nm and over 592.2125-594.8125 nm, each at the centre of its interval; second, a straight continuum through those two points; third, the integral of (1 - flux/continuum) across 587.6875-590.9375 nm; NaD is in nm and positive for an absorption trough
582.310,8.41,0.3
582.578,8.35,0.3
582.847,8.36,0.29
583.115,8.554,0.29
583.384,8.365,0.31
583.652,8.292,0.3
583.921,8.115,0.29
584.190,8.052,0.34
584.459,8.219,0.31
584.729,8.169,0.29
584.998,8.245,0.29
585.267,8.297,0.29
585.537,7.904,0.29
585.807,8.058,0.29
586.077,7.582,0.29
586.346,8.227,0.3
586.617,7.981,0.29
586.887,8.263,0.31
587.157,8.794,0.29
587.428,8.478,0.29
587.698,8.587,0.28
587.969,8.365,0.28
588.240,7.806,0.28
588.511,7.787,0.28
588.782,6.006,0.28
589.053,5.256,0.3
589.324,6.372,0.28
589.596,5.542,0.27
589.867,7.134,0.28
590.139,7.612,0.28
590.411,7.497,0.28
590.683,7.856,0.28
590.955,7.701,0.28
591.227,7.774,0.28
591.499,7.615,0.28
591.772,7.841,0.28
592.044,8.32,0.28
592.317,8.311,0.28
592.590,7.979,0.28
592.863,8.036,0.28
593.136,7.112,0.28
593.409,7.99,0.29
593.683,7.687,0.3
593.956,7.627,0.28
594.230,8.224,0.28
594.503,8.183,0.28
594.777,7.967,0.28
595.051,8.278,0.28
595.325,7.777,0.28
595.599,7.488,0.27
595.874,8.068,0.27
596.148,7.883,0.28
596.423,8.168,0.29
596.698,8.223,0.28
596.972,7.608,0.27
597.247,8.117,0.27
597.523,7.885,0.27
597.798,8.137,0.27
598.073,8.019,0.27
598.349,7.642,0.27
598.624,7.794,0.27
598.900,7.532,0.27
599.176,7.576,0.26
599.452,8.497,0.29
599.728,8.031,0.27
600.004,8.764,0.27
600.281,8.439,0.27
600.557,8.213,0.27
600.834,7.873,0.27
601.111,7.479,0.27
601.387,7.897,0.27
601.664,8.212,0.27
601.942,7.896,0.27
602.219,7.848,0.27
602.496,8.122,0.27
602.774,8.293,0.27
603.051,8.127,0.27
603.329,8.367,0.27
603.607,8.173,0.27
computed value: 0.41 nm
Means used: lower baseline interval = 8.27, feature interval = 7.12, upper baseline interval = 7.9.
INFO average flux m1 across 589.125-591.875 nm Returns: 7.24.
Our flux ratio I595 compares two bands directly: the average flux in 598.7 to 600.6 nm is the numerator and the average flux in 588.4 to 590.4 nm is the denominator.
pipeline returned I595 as 1.24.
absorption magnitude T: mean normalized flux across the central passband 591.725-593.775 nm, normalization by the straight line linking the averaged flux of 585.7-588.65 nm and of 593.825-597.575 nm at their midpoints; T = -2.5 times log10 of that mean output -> 0.02 mag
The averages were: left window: 8.17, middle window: 7.92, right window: 7.97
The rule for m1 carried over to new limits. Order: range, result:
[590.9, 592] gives 7.79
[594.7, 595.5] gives 7.99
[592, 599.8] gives 7.93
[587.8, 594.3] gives 7.48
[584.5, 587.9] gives 8.22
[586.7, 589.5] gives 7.55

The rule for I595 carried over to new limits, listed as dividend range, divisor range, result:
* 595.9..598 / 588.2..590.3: 1.20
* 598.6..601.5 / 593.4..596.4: 1.01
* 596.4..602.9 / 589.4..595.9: 1.04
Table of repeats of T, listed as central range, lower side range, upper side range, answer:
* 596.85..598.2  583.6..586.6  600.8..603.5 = 0.01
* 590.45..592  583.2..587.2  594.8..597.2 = 0.04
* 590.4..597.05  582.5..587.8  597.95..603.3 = 0.03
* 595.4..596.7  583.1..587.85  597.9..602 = 0.02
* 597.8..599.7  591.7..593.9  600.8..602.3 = 0.00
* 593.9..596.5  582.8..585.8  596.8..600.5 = 0.01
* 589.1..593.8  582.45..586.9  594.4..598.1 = 0.08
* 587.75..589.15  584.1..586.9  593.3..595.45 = 0.12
